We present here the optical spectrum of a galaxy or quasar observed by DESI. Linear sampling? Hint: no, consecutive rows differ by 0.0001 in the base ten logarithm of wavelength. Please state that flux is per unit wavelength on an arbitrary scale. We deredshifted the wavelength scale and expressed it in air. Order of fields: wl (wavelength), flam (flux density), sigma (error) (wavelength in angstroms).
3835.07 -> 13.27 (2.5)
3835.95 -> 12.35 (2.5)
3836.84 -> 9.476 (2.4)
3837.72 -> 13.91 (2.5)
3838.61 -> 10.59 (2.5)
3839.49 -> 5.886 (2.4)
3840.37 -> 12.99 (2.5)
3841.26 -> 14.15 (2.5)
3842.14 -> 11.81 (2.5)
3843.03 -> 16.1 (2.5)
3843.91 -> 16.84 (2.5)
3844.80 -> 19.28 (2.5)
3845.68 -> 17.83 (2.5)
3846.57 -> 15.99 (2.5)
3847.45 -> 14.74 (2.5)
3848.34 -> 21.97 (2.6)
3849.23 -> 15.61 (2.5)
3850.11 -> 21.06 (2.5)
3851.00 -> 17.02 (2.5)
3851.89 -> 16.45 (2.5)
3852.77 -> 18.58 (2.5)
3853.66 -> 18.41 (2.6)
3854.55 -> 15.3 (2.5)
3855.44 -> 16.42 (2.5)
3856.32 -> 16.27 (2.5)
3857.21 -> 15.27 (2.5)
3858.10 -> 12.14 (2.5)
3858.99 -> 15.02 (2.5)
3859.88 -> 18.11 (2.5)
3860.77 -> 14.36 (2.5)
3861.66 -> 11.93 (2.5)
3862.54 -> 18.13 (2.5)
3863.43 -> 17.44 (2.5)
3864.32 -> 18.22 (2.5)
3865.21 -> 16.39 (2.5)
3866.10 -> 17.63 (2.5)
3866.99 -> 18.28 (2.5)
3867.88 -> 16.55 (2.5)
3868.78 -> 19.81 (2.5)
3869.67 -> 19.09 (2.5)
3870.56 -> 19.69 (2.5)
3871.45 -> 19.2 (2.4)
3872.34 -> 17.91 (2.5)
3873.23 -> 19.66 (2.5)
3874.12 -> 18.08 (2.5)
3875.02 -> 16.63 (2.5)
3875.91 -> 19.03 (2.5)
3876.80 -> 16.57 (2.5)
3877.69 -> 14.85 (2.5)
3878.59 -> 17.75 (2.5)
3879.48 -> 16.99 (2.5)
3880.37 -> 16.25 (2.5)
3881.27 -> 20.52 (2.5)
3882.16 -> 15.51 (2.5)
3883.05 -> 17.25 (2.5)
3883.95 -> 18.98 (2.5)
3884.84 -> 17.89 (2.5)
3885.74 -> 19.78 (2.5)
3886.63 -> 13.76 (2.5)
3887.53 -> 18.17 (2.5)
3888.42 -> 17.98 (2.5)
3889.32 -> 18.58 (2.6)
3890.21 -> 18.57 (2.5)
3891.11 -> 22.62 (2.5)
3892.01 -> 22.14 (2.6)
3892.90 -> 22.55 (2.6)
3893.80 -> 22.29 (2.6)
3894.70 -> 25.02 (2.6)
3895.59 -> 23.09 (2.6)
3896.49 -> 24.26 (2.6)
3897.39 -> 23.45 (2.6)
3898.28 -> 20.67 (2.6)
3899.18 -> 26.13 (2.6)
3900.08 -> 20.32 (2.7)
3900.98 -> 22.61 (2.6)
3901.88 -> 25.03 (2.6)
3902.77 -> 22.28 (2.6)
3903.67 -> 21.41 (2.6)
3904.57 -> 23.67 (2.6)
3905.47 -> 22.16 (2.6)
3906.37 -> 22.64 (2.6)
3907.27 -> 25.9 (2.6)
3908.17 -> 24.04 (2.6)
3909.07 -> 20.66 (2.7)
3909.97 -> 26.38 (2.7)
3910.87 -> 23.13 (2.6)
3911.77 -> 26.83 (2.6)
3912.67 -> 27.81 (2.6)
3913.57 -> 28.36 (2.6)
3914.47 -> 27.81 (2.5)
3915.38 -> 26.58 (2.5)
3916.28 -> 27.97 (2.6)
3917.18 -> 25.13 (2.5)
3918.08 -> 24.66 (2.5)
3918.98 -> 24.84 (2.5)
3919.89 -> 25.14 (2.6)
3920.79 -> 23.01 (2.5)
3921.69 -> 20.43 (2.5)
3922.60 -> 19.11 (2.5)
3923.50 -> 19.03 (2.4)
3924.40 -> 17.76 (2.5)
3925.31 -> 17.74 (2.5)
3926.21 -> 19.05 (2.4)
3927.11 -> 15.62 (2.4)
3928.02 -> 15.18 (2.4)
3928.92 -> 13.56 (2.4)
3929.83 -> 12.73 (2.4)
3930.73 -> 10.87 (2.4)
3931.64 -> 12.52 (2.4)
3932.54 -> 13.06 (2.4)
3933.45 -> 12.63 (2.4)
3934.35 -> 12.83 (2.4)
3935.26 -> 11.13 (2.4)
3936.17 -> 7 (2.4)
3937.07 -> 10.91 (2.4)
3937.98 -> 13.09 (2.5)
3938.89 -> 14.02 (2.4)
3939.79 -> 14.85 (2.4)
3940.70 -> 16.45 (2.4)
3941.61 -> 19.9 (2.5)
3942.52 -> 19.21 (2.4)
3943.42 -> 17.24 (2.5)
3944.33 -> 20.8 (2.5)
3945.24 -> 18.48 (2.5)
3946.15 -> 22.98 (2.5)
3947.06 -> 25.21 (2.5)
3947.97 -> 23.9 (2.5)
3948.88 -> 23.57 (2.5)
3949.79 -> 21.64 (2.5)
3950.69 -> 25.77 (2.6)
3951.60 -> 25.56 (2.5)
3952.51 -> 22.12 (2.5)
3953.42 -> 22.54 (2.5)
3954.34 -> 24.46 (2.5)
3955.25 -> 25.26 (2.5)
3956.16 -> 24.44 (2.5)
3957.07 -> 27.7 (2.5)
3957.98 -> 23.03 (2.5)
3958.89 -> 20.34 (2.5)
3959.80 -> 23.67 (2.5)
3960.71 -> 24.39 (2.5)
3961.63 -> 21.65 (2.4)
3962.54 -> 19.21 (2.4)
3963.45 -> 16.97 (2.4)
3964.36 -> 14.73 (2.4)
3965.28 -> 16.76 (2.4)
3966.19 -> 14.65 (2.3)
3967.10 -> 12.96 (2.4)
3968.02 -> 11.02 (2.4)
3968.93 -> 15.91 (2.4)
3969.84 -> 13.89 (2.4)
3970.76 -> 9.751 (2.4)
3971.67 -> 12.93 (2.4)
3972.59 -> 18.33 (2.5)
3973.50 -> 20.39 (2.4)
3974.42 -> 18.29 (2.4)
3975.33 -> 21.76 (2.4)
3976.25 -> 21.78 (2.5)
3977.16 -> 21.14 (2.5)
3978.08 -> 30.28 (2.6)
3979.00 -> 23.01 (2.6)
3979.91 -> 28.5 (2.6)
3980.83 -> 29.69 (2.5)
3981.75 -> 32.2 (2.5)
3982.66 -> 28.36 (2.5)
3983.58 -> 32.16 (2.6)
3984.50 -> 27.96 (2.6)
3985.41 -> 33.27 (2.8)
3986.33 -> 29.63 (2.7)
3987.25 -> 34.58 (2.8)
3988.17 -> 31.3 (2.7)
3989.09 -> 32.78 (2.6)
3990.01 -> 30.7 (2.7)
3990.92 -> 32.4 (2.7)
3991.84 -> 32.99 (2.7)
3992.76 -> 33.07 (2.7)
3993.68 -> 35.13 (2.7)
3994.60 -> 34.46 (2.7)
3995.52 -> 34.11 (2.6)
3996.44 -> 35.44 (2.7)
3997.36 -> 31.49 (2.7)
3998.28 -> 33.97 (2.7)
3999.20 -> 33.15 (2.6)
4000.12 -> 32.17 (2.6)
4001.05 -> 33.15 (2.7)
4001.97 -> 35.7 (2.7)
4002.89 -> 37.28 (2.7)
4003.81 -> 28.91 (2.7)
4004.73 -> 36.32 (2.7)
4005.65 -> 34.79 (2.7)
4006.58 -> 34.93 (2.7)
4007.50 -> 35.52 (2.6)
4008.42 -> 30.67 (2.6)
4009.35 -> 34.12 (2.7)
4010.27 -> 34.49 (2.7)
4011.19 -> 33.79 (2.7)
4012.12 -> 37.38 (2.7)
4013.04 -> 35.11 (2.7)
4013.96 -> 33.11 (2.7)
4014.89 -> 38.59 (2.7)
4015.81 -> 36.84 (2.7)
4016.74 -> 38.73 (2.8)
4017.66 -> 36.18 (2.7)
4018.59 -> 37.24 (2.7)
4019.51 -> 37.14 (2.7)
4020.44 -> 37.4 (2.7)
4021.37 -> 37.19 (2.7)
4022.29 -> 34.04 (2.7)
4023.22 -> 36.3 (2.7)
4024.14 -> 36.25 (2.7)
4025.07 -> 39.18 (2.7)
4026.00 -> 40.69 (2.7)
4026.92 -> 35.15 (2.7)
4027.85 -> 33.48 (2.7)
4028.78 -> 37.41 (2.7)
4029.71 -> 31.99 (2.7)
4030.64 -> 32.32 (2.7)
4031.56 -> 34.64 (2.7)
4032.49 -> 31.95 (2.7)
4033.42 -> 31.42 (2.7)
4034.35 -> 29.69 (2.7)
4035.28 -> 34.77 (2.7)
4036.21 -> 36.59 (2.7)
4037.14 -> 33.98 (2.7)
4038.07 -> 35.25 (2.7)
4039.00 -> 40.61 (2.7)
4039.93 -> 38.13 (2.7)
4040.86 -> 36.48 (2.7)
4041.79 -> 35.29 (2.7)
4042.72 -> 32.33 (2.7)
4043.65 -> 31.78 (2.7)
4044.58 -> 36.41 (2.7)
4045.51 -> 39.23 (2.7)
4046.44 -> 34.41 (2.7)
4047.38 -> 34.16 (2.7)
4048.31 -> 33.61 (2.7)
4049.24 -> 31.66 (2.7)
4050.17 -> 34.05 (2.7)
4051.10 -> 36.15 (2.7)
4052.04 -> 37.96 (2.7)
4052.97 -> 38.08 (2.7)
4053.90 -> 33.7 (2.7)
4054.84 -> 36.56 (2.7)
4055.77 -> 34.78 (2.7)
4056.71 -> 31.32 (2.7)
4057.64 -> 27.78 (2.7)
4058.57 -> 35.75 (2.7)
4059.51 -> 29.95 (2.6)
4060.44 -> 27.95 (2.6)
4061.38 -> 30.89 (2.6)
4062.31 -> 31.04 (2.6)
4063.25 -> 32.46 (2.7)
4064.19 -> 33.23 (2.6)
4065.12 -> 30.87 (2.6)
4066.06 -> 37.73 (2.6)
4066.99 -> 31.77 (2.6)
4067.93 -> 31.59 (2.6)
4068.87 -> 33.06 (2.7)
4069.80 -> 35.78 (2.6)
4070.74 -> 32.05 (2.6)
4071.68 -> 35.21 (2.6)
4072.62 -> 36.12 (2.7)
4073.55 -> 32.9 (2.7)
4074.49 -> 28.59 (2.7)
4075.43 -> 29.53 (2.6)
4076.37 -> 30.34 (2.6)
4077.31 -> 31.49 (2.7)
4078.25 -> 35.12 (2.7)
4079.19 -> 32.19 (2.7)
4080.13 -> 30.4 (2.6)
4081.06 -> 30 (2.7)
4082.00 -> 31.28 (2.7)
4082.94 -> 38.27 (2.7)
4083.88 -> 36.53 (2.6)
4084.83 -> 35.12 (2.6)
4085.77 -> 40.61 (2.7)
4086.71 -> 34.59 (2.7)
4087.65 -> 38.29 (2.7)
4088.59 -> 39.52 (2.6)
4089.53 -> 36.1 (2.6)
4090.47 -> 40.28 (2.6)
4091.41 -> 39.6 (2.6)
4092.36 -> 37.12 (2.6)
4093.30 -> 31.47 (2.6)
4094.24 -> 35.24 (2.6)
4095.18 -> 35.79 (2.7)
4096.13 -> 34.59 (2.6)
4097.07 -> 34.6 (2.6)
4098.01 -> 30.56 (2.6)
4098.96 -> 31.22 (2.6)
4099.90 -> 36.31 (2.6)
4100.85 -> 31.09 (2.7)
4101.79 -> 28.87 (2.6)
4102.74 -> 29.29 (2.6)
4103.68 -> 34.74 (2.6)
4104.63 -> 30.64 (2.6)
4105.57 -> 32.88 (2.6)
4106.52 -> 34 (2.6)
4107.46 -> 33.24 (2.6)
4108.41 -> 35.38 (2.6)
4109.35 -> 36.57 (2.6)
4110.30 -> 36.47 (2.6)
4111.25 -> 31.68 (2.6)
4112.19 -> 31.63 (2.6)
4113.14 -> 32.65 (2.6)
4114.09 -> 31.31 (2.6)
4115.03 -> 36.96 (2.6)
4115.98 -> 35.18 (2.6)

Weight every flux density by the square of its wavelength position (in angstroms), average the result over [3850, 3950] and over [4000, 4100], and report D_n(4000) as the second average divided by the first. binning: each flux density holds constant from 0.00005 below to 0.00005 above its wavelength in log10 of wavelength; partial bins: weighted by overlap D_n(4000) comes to 1.9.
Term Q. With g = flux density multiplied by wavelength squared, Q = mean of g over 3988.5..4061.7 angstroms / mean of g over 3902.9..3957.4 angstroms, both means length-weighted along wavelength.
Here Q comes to 1.77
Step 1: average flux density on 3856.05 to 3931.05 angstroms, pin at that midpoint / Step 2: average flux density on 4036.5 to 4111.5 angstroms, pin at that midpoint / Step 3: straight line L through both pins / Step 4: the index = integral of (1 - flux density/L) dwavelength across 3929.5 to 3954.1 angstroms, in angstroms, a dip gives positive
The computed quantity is 6.5 angstroms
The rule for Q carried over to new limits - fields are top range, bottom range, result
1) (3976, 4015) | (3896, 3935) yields 1.59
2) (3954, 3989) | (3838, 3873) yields 1.47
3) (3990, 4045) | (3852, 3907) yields 1.97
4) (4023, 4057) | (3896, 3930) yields 1.66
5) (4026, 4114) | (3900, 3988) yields 1.71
